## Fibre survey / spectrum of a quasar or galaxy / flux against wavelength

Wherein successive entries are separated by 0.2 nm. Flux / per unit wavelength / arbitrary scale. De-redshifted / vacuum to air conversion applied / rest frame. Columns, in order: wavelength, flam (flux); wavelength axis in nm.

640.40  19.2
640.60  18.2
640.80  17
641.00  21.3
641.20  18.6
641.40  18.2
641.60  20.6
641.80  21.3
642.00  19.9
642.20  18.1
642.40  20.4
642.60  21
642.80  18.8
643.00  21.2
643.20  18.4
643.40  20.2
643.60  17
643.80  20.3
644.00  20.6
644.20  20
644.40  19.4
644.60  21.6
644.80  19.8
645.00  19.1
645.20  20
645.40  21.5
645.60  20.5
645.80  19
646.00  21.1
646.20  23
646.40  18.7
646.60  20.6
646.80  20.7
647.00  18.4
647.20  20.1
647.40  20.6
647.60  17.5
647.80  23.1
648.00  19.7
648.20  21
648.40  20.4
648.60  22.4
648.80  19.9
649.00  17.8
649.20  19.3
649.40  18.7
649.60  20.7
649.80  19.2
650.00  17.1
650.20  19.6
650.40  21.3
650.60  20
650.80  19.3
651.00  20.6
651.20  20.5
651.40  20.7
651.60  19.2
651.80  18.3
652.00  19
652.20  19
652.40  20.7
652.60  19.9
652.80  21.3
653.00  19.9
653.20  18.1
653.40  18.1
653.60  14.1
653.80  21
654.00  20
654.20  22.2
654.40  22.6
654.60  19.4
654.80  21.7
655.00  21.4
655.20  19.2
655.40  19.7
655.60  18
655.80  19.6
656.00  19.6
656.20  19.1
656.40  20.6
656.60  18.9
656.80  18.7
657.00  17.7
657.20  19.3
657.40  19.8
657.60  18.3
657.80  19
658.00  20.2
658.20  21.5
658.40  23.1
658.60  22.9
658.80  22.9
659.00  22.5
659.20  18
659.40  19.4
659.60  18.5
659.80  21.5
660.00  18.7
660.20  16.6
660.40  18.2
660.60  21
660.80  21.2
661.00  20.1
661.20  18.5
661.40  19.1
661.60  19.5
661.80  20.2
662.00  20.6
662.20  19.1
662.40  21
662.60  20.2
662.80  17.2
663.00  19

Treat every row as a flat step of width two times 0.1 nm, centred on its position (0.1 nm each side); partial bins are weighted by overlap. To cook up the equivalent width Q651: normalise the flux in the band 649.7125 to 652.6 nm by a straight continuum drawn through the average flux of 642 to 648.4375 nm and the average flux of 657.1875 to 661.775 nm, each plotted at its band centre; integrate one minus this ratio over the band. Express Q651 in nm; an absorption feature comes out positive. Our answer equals 0.06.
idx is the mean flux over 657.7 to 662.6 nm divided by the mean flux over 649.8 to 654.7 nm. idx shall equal 1.02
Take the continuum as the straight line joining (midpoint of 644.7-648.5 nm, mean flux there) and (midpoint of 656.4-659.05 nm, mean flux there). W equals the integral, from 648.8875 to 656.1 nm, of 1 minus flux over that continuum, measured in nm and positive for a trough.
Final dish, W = 0.24 nm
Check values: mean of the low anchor 20.3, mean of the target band 19.6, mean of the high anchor 20.3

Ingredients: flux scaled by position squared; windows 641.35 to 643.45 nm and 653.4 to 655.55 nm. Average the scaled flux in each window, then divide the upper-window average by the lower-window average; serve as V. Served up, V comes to 1.04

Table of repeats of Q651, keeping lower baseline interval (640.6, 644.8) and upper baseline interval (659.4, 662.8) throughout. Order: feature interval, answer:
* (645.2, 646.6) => -0.067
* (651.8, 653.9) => 0.056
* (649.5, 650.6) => 0.000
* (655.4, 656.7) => 0.016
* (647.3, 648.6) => -0.060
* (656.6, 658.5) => -0.012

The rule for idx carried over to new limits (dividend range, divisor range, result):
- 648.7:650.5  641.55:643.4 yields 0.97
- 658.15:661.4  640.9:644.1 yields 1.02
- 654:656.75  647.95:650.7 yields 1.02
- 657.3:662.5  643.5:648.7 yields 0.99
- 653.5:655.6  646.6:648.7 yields 0.98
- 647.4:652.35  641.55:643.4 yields 0.99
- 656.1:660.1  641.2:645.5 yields 1.01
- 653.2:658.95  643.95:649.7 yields 0.99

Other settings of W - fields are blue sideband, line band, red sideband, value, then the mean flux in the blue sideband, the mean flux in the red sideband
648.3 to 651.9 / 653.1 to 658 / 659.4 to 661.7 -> 0.024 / 19.7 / 19.4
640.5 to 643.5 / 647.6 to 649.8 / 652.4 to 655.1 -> -0.035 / 19.5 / 20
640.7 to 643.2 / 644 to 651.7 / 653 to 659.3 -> -0.119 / 19.6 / 19.9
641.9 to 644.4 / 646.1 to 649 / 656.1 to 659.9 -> -0.083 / 19.6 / 20.1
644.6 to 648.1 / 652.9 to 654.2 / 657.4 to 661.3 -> 0.087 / 20.2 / 20.1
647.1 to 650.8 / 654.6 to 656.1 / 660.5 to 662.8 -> 0.004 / 19.9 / 19.9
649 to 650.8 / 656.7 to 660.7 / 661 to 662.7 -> -0.041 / 19.4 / 19.8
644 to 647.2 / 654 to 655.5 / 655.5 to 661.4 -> -0.070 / 20.2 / 19.8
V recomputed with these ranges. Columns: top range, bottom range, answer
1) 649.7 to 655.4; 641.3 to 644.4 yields 1.03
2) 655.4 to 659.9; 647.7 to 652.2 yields 1.03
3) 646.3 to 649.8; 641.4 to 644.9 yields 1.02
